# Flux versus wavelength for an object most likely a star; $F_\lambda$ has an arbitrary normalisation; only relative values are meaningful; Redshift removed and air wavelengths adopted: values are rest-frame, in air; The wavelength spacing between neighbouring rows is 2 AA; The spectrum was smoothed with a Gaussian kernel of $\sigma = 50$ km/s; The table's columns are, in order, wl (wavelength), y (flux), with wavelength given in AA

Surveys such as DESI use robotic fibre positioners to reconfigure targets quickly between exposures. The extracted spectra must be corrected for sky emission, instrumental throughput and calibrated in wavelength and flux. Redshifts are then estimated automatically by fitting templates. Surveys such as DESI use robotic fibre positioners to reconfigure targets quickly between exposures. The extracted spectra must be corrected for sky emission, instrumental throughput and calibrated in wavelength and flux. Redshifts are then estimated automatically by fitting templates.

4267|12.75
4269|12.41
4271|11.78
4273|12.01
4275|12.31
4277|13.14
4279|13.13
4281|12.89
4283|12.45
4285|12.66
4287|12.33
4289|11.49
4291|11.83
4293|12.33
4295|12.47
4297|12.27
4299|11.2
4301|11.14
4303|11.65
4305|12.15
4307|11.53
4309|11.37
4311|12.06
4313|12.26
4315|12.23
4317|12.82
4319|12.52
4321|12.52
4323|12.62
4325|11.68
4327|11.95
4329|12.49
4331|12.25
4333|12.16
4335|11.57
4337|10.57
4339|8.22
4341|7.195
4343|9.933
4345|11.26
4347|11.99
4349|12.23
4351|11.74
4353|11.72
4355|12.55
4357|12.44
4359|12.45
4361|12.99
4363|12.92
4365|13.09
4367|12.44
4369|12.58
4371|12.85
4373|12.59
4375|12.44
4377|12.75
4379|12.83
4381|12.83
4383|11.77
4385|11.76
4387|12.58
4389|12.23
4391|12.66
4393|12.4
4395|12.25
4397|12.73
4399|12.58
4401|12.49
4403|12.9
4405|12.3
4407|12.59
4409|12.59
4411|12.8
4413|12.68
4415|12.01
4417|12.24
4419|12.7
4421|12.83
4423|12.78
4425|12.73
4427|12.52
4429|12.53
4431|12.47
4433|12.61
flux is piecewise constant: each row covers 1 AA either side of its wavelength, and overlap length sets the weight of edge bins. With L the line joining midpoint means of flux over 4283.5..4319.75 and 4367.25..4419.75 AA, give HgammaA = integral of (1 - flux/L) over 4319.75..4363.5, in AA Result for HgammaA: 2.3 AA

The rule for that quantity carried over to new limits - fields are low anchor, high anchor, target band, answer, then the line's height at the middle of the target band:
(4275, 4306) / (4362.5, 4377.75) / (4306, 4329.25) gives 0.4 AA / 12.4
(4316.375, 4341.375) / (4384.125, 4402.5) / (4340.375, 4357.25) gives 0.8 AA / 11.8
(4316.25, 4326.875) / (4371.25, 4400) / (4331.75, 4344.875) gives 2.5 AA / 12.4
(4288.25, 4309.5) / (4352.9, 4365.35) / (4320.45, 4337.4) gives 0.3 AA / 12.2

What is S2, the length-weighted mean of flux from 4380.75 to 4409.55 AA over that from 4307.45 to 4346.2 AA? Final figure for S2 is 1.08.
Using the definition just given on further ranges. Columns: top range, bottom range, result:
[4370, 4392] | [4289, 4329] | 1.04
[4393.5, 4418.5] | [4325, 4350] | 1.14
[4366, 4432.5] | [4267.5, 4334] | 1.03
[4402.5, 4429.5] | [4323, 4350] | 1.13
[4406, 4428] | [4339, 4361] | 1.12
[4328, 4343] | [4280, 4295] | 0.86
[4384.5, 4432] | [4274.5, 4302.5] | 1.02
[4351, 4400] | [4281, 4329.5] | 1.03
